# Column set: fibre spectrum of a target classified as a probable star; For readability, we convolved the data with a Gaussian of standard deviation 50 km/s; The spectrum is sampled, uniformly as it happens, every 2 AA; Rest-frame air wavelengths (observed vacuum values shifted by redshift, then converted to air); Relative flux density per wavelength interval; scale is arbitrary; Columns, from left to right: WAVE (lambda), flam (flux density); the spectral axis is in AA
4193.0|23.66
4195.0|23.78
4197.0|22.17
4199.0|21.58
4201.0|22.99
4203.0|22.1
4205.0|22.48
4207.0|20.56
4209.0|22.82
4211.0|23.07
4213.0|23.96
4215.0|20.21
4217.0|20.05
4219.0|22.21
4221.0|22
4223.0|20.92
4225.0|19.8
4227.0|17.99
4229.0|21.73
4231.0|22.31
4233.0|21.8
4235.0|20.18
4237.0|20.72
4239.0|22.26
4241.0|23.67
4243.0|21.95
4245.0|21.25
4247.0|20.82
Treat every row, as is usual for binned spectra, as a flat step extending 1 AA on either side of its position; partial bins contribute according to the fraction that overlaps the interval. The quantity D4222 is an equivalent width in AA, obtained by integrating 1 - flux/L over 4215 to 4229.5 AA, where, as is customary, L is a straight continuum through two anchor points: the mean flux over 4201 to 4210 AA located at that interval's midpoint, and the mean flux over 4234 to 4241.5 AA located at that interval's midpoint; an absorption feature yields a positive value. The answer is 0.8 AA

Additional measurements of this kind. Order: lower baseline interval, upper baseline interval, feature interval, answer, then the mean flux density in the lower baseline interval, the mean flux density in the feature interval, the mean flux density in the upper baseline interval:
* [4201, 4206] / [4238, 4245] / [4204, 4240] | 1.66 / 22.4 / 21.4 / 22.4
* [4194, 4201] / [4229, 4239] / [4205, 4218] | 0.17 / 22.6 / 21.8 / 21.4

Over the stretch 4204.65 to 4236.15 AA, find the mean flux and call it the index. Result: 21.4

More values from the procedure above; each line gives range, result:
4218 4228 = 20.6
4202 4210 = 22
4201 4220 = 22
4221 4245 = 21.2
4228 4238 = 21.3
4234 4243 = 21.7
